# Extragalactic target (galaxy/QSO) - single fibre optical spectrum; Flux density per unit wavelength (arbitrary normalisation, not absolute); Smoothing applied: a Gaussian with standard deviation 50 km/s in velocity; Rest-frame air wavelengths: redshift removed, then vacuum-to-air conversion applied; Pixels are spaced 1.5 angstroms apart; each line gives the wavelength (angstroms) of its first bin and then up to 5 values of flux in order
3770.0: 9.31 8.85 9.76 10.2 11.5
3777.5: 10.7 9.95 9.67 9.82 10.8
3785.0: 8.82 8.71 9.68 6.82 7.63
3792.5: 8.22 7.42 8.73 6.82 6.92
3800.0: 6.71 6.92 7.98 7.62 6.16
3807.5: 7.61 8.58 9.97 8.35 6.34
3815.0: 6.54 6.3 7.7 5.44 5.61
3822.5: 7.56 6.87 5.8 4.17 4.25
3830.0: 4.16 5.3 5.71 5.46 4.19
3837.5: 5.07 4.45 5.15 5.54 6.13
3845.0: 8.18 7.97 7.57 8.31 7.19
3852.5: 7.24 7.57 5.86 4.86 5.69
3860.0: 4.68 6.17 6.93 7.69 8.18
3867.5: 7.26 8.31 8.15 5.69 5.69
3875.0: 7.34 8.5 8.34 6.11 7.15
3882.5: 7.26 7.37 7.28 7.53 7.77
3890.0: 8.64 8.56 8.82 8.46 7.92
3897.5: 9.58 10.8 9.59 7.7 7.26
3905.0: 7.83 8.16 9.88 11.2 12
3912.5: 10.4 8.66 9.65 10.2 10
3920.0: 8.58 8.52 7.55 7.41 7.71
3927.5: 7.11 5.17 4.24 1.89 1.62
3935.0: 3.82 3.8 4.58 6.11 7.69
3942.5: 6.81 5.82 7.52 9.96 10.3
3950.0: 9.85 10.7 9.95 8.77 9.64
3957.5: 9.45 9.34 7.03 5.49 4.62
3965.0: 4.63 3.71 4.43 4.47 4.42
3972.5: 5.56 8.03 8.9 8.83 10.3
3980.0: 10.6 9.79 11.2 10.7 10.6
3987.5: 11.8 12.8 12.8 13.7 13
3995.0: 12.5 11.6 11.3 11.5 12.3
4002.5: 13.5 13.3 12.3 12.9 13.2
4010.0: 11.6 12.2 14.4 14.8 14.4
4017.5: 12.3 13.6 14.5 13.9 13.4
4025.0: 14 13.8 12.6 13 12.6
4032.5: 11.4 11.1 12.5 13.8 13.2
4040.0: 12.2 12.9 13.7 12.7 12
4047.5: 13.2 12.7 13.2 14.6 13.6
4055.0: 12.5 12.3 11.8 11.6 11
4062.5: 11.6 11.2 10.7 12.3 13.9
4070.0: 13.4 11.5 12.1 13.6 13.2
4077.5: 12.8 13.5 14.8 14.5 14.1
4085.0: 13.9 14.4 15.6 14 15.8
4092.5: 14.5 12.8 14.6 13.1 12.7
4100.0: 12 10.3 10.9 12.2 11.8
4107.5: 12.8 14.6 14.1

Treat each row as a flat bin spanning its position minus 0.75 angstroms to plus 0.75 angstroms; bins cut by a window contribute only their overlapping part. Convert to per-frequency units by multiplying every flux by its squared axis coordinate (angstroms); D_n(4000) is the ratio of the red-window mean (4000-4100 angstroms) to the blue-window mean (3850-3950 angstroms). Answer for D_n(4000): 1.88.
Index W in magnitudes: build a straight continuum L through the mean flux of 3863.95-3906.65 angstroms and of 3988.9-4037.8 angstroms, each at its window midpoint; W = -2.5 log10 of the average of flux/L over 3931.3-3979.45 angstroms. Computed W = 0.48 mag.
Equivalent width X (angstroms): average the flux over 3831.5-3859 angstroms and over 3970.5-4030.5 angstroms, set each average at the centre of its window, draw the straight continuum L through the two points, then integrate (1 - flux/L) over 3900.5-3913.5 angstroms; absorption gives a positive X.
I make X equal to -1.2 angstroms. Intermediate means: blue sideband 6.21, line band 9.31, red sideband 11.9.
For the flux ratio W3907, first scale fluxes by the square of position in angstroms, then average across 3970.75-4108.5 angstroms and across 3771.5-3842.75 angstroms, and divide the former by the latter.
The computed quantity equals 1.9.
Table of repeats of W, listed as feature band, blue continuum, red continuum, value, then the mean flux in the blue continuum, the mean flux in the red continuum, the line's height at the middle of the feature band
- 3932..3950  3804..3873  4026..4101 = 0.47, 6.5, 13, 9.46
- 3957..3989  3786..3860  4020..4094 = 0.34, 6.69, 13.1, 10.8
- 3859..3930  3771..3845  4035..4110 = 0.14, 7.32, 13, 9.17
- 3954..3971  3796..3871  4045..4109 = 0.48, 6.59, 12.9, 9.96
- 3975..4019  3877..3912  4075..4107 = -0.09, 8.5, 13.4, 11.1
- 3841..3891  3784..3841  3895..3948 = 0.01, 6.75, 7.64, 7.19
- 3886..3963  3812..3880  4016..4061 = 0.13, 6.41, 12.9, 9.06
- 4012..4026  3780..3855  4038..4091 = -0.17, 7.02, 13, 11.9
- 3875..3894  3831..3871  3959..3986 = -0.16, 6.47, 7.37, 6.72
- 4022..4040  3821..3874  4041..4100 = -0.09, 6.25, 13.1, 11.9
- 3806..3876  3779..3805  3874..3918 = 0.28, 8.25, 8.61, 8.42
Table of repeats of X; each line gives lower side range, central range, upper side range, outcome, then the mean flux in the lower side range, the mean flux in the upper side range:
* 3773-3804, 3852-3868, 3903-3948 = 3.0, 8.72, 7.39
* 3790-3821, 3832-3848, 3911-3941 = 3.0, 7.35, 6.84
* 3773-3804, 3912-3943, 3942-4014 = 9.1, 8.72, 9.78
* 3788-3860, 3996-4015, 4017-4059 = -1.1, 6.62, 13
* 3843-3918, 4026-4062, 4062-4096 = -0.6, 7.92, 13.4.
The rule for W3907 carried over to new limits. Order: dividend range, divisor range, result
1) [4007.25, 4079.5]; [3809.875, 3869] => 2.24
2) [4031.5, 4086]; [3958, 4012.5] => 1.34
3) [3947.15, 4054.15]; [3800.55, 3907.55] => 1.72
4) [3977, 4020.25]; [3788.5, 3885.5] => 1.98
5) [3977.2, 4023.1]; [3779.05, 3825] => 1.77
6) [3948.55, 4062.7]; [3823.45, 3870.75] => 1.96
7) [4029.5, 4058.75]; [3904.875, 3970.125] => 1.81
